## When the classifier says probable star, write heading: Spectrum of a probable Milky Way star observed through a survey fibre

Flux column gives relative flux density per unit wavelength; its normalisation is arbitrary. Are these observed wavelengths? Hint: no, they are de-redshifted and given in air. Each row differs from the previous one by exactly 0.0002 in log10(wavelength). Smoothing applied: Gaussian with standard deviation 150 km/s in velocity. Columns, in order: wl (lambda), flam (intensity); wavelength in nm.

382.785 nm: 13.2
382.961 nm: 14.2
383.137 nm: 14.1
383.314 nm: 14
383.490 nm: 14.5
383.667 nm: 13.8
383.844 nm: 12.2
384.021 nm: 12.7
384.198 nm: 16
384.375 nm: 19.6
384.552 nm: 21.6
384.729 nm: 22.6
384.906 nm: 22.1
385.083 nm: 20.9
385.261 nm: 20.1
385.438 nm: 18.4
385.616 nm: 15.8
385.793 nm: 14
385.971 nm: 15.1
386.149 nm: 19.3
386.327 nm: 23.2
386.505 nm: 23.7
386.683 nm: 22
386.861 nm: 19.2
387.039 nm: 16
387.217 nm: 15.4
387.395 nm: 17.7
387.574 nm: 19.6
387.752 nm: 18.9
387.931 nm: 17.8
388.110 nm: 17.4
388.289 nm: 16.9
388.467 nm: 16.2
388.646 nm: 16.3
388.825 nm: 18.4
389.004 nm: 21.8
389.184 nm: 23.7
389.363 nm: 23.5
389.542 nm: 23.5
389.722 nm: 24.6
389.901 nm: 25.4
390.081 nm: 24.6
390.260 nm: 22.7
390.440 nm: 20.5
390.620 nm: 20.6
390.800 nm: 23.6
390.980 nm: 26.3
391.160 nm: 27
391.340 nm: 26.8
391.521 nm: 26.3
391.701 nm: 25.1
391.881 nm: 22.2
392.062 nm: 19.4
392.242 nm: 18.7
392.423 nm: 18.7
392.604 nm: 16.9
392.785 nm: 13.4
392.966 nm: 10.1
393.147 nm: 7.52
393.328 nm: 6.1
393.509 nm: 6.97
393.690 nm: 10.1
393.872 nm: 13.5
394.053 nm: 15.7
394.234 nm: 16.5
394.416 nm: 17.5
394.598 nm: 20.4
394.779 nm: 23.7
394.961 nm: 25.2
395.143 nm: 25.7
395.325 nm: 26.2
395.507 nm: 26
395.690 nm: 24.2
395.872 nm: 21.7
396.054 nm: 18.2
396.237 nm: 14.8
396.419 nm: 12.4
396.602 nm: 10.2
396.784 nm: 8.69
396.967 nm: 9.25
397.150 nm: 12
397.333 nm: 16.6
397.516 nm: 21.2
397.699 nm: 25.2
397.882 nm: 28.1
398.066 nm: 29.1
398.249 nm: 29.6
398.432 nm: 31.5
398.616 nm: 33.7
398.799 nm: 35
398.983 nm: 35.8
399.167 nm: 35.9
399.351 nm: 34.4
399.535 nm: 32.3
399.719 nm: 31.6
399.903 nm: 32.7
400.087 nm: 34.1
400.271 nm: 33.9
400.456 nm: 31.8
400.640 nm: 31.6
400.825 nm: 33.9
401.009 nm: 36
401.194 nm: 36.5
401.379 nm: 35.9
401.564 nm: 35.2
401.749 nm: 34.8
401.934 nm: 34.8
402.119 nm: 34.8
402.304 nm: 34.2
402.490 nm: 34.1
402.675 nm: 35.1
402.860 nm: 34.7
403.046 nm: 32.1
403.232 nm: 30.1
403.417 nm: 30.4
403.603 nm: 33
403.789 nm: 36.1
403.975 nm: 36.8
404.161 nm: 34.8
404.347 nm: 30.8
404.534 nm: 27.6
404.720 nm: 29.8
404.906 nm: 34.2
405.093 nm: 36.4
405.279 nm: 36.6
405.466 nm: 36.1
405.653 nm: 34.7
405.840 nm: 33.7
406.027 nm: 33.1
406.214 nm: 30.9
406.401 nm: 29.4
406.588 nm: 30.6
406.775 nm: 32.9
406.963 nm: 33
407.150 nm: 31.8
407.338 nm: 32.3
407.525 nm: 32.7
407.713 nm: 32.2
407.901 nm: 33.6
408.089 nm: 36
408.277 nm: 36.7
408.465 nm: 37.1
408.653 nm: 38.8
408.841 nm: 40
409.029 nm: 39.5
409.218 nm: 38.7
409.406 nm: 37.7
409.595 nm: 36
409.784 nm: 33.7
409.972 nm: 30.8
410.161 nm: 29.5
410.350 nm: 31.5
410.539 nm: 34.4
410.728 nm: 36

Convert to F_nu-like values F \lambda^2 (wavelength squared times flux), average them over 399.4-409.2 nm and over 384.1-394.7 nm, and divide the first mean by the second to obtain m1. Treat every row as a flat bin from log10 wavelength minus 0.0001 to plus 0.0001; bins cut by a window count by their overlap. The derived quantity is 1.9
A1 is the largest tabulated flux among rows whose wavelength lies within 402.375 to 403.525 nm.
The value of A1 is 35.1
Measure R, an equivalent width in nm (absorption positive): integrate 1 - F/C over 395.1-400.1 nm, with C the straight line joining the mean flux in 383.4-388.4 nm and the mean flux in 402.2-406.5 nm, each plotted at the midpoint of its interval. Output 0.572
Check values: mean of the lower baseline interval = 18.1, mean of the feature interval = 24.7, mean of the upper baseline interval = 33.2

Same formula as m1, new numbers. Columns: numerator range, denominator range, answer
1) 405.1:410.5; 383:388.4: 2.16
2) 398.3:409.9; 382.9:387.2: 2.12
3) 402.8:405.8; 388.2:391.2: 1.63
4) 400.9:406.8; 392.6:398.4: 1.97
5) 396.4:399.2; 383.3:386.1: 1.46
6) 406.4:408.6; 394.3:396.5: 1.67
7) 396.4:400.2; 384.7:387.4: 1.46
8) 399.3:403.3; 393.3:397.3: 2.08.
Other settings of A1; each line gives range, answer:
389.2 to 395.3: 27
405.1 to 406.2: 36.6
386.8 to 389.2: 23.7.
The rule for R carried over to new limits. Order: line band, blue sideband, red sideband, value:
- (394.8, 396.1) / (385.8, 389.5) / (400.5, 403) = 0.17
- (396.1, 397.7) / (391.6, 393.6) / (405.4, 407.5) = 0.51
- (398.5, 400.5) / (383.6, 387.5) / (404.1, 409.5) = -0.35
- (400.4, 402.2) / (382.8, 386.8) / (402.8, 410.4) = -0.28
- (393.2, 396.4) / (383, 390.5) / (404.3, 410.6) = 0.87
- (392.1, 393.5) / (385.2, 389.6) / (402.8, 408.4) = 0.61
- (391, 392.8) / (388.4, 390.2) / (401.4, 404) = 0.16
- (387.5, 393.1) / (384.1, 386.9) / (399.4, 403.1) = 0.73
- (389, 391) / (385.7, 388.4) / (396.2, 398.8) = -0.45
